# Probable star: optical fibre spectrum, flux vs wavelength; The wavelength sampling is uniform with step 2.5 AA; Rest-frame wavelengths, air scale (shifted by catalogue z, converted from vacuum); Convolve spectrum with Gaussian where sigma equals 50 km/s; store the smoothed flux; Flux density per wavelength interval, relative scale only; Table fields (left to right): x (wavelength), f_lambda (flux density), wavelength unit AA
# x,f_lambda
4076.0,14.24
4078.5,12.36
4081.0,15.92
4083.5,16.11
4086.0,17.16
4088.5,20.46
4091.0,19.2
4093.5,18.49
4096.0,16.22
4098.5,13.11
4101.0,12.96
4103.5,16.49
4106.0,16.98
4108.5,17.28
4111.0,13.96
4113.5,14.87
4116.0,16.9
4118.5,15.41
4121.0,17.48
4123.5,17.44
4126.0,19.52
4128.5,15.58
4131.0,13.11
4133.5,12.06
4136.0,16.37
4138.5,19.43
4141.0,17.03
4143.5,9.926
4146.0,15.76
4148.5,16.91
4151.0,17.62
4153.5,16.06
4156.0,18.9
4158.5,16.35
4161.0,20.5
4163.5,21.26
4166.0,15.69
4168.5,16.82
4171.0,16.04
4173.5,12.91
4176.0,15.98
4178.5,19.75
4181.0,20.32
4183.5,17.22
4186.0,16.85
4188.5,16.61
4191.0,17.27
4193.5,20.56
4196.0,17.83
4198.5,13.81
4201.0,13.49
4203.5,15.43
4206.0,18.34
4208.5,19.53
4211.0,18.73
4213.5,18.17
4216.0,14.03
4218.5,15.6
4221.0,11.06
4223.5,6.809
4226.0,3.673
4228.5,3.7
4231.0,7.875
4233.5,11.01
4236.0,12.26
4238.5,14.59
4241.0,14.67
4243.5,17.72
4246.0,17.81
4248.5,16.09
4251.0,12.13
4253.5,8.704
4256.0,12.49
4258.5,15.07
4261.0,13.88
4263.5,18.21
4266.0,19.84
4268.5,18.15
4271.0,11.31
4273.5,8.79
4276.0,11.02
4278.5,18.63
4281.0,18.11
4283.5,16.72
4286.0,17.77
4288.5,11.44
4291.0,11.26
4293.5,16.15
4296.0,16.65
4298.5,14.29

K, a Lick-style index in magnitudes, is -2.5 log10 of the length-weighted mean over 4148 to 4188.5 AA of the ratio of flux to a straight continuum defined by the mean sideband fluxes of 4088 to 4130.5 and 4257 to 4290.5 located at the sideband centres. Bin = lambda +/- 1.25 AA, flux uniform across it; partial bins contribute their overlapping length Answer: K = -0.09 mag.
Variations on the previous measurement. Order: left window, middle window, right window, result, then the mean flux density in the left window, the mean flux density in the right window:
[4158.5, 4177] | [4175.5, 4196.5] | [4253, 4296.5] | -0.095 mag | 17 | 14.7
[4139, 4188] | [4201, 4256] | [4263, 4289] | 0.216 mag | 17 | 15.5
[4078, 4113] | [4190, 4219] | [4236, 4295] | -0.110 mag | 16.2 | 14.8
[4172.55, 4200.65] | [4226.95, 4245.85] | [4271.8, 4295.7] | 0.299 mag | 17.1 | 14.5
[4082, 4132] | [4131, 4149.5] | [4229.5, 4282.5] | 0.053 mag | 16.5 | 14.2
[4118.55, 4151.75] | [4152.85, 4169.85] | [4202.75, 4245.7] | -0.186 mag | 16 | 13.2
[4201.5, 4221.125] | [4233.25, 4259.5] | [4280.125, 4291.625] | 0.141 mag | 16.6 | 15.2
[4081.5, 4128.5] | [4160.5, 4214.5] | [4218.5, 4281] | -0.197 mag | 16.6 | 12.9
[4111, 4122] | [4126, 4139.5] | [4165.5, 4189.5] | 0.036 mag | 15.9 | 16.9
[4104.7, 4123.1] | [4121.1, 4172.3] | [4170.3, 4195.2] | 0.008 mag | 16.2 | 17.4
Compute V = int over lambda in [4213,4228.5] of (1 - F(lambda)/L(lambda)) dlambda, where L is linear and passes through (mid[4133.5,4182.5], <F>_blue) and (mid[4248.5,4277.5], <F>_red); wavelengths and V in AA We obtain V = 4.6 AA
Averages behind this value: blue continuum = 16.9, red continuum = 13.8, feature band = 10.6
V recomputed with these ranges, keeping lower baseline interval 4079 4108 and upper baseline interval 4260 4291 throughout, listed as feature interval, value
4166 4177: 0.3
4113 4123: 0.0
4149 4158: -0.7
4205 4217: -1.7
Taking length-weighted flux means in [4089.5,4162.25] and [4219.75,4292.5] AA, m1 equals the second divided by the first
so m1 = 0.8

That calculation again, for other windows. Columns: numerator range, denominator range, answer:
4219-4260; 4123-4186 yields 0.70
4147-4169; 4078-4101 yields 1.08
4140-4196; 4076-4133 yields 1.06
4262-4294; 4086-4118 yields 0.92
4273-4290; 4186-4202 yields 0.89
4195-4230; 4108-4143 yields 0.84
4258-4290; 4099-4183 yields 0.93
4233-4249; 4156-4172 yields 0.84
